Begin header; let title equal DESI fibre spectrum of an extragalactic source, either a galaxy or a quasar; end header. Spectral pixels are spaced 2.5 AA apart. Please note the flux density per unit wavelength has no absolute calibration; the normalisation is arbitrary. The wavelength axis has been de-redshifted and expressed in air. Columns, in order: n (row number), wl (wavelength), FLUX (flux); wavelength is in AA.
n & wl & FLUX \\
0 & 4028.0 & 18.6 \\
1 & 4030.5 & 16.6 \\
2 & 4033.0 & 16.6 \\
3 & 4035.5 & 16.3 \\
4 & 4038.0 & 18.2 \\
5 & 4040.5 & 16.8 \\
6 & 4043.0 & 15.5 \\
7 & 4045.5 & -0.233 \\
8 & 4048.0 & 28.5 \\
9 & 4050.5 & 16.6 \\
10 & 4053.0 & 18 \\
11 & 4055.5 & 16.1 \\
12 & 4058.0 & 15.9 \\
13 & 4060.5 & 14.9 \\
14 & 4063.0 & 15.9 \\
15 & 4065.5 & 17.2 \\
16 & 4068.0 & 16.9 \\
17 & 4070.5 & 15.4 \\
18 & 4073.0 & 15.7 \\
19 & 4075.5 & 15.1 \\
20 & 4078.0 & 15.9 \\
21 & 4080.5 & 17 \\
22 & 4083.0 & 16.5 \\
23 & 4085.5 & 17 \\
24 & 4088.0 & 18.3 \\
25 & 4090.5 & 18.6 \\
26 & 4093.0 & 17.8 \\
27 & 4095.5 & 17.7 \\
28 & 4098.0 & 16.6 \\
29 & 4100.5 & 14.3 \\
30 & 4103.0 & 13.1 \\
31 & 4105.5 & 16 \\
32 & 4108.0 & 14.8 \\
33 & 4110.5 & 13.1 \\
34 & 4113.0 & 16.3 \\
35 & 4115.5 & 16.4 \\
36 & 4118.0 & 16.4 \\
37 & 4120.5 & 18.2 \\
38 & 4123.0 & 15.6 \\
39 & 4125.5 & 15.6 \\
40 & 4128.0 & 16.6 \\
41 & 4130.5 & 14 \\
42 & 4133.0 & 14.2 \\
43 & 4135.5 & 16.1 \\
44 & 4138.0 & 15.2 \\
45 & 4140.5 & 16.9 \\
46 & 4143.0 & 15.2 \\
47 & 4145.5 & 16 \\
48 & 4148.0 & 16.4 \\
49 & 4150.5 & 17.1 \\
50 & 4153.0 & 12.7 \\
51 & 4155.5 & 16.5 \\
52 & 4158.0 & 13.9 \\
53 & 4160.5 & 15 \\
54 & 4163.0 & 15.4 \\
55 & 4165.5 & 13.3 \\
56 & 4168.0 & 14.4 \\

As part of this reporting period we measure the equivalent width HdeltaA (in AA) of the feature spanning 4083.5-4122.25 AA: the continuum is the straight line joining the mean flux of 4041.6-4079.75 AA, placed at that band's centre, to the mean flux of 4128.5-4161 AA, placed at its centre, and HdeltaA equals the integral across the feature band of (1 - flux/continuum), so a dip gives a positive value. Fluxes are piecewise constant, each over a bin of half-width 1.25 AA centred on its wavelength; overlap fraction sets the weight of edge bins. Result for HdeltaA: -1.7 AA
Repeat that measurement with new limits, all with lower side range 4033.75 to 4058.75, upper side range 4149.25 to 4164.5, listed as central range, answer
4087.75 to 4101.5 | -1.31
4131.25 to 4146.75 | -0.30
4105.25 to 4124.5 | -0.43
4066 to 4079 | 0.03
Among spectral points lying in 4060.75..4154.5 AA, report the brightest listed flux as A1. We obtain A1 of 18.6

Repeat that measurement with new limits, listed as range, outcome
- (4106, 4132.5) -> 18.2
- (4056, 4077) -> 17.2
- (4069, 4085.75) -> 17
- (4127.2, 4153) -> 17.1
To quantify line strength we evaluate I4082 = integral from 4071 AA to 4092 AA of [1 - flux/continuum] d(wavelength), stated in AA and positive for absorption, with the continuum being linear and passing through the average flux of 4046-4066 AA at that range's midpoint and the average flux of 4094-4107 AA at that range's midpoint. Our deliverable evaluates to -0.6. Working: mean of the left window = 17.2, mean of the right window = 15.6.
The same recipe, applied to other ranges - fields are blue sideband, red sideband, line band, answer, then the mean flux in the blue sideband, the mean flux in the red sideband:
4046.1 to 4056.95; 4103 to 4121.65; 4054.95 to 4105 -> 2.56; 18.5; 15.7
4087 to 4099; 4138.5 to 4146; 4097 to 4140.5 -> 3.48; 17.8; 16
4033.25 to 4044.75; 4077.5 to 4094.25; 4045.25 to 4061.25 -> -0.31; 16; 17.4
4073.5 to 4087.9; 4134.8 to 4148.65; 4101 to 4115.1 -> 1.27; 16.4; 15.9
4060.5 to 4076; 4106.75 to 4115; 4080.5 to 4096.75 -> -2.25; 16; 14.9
